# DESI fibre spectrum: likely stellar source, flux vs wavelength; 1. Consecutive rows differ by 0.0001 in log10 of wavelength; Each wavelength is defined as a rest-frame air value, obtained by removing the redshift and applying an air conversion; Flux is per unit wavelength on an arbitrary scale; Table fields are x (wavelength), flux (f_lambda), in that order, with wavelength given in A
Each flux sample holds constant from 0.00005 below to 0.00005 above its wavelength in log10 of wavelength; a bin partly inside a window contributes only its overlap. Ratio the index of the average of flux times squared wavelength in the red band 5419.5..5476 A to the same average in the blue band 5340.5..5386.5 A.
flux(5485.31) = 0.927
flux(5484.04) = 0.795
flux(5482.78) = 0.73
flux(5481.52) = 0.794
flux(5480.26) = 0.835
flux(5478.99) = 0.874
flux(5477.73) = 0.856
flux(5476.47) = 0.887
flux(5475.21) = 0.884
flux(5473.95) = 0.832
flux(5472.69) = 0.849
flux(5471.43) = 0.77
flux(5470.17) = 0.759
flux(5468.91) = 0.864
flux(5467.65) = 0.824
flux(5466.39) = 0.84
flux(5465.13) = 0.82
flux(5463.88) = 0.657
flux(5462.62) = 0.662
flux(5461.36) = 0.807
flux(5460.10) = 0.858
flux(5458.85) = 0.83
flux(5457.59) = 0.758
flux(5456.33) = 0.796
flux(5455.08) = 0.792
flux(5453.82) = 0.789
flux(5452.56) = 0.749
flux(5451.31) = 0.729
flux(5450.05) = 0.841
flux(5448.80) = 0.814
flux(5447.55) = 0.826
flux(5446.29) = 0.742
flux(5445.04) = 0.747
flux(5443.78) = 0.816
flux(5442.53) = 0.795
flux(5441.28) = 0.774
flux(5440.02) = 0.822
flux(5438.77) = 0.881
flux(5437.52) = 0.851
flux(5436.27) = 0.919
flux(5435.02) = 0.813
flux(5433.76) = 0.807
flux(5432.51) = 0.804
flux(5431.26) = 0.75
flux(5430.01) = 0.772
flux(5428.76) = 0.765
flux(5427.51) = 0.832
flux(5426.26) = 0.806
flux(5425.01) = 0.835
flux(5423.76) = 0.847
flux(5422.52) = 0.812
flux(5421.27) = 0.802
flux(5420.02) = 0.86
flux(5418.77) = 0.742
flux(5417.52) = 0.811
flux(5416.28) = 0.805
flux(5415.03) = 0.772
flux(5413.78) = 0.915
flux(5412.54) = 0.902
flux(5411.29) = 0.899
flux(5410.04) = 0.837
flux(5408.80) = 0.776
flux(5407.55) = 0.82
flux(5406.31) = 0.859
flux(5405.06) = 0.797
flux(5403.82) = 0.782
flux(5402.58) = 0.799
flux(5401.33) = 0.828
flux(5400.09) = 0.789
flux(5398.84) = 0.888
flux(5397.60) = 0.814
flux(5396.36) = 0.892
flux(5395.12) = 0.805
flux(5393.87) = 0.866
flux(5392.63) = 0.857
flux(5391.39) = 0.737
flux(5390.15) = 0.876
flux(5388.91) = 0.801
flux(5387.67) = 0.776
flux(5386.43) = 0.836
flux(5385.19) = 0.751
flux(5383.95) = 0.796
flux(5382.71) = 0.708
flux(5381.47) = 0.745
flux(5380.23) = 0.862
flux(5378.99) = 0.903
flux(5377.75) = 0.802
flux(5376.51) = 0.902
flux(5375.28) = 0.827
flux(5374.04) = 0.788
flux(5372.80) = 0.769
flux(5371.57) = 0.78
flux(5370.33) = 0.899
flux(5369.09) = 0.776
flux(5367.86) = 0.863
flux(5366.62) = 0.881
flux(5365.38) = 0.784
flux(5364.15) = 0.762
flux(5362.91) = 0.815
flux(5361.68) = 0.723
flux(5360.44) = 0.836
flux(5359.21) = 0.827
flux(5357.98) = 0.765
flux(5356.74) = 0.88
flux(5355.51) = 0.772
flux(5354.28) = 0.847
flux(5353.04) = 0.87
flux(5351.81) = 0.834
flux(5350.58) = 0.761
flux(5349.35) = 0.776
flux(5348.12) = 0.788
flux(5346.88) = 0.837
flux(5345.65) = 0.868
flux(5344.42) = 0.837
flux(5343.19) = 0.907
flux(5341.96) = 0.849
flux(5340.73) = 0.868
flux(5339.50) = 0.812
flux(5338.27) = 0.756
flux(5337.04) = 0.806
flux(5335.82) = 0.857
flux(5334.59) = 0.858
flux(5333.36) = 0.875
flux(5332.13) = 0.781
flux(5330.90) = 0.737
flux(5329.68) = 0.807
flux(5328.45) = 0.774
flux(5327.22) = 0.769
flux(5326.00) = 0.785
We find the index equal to 1.0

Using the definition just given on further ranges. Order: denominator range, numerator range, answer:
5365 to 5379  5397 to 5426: 1.01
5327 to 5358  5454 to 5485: 1.03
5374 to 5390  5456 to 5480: 1.04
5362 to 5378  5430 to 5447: 1.01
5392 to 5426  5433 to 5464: 0.97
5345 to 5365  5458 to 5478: 1.04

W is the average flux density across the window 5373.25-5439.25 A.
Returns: 0.821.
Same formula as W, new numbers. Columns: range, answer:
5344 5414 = 0.82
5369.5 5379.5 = 0.832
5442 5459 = 0.786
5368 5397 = 0.816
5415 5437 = 0.81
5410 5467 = 0.806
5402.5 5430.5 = 0.82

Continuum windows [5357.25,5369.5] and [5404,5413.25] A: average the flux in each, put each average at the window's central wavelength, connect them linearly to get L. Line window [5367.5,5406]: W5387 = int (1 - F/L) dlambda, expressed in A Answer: 0.3 A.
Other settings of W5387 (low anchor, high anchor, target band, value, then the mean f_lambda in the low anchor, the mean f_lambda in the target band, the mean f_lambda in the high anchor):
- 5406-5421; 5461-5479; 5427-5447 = 0.4 A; 0.832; 0.805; 0.811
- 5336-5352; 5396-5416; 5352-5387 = 0.6 A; 0.824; 0.813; 0.834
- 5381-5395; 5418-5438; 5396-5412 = -0.5 A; 0.796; 0.828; 0.813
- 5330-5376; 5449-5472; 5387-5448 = -1.5 A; 0.818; 0.819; 0.786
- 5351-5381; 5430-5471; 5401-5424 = -0.4 A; 0.823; 0.824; 0.797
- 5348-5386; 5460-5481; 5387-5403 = -0.3 A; 0.81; 0.825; 0.815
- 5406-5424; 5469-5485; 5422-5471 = 1.6 A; 0.83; 0.8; 0.825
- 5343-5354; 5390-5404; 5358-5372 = 0.3 A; 0.828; 0.812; 0.828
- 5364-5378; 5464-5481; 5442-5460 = 0.9 A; 0.822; 0.79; 0.832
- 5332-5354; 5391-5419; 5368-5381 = 0.0 A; 0.831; 0.831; 0.828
